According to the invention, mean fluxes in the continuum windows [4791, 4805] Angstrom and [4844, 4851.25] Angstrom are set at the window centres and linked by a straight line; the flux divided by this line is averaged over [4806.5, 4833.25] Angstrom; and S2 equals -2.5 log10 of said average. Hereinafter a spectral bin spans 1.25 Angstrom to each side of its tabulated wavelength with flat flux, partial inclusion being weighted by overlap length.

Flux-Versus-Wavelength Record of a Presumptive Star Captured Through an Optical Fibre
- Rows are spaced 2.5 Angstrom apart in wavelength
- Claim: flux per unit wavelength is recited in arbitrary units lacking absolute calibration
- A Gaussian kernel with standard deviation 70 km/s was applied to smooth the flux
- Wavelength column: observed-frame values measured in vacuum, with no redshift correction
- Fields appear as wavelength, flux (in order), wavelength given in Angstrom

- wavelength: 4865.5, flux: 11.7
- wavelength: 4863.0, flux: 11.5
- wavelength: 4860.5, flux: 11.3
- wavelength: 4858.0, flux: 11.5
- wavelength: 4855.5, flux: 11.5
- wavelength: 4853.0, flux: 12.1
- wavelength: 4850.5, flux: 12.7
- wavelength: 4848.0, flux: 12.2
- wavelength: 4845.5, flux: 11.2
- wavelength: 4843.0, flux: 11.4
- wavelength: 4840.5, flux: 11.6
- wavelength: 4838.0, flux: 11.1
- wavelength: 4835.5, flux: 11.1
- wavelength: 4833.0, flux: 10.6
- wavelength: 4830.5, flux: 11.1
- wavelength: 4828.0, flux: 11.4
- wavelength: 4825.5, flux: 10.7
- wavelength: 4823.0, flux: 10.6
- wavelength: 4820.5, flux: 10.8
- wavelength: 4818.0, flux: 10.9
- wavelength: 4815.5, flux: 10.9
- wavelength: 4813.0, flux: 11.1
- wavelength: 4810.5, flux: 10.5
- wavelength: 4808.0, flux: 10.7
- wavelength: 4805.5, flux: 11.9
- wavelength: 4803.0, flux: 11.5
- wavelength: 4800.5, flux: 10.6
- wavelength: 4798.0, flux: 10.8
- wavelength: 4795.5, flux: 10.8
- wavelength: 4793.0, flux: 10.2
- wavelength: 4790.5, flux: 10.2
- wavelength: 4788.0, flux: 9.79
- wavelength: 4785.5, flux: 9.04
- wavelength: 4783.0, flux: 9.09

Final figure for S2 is 0.04 mag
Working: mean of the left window 10.8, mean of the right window 12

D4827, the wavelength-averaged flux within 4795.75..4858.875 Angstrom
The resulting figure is 11.2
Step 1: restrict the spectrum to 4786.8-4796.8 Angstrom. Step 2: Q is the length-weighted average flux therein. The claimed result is 10.3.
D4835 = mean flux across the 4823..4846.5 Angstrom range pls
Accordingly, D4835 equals 11.1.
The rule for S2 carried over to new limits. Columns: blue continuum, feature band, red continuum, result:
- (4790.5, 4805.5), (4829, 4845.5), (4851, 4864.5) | 0.02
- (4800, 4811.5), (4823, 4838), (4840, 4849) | 0.04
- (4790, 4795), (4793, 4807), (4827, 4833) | -0.06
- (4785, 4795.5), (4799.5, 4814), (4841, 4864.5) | -0.06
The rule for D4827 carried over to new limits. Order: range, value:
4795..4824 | 10.9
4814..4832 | 10.9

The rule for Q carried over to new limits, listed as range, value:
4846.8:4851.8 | 12.4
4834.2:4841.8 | 11.3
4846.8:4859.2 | 12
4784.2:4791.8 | 9.68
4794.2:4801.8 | 10.7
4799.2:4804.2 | 11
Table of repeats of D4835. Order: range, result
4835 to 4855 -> 11.7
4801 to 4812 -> 11.1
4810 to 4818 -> 10.9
